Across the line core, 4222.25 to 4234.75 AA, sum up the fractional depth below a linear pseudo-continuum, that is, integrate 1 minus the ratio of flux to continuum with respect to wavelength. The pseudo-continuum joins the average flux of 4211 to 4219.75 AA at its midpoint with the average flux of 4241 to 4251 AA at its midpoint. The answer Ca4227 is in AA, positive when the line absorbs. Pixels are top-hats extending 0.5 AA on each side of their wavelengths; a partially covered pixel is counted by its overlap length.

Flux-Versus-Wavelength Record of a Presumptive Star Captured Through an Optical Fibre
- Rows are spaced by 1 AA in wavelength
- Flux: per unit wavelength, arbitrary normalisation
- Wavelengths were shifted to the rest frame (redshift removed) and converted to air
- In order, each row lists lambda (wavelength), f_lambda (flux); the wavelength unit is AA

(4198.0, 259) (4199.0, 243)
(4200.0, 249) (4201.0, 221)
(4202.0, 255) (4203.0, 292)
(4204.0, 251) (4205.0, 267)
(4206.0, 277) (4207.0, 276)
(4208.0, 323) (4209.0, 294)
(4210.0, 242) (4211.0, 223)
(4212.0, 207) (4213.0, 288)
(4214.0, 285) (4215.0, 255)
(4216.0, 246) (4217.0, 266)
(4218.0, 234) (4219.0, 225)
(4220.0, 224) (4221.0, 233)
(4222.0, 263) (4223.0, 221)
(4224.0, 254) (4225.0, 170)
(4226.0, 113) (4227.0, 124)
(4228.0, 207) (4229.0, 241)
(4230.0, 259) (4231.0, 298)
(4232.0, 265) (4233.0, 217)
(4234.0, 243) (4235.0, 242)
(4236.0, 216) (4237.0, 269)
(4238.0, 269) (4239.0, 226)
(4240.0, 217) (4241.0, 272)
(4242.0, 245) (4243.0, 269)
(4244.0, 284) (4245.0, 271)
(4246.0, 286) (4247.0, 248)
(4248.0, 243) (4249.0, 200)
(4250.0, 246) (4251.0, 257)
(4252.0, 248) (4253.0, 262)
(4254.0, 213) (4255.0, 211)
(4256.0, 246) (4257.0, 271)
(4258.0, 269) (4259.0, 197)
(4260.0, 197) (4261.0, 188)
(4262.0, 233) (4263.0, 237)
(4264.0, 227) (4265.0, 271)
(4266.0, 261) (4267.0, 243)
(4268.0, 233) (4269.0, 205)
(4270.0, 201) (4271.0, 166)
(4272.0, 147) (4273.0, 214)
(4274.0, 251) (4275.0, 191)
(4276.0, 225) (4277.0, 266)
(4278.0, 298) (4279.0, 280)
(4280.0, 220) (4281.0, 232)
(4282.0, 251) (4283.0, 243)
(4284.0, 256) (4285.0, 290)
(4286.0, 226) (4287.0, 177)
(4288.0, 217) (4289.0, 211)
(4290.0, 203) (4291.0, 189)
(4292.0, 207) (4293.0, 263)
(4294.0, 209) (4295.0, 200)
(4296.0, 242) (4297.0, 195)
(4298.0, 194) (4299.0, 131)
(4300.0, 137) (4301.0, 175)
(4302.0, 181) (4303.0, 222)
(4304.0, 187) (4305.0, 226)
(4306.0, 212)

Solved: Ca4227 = 1.6 AA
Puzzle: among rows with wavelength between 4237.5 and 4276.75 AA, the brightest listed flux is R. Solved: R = 286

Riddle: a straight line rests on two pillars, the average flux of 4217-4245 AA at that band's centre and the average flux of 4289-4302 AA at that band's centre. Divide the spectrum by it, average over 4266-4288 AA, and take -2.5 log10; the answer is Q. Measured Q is -0.116 mag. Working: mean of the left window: 235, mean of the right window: 195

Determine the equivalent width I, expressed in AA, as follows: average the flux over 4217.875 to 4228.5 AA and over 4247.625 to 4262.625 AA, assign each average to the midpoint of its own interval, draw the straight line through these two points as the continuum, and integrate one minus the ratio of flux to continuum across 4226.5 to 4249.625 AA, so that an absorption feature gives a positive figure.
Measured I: -2.8 AA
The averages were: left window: 205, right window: 232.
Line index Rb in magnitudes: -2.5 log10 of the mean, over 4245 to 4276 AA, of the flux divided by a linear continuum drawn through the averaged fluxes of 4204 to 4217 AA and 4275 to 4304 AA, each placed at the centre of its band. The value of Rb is 0.029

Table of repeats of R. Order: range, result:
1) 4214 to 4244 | 298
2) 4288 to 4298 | 263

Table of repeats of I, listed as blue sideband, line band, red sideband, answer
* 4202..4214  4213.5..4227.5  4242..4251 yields 2.2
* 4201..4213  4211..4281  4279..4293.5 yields 3.1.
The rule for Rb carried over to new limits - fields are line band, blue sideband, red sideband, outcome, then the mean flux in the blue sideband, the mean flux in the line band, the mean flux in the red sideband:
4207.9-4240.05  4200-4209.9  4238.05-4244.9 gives 0.11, 270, 237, 254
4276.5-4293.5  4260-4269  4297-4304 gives -0.18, 233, 237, 176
